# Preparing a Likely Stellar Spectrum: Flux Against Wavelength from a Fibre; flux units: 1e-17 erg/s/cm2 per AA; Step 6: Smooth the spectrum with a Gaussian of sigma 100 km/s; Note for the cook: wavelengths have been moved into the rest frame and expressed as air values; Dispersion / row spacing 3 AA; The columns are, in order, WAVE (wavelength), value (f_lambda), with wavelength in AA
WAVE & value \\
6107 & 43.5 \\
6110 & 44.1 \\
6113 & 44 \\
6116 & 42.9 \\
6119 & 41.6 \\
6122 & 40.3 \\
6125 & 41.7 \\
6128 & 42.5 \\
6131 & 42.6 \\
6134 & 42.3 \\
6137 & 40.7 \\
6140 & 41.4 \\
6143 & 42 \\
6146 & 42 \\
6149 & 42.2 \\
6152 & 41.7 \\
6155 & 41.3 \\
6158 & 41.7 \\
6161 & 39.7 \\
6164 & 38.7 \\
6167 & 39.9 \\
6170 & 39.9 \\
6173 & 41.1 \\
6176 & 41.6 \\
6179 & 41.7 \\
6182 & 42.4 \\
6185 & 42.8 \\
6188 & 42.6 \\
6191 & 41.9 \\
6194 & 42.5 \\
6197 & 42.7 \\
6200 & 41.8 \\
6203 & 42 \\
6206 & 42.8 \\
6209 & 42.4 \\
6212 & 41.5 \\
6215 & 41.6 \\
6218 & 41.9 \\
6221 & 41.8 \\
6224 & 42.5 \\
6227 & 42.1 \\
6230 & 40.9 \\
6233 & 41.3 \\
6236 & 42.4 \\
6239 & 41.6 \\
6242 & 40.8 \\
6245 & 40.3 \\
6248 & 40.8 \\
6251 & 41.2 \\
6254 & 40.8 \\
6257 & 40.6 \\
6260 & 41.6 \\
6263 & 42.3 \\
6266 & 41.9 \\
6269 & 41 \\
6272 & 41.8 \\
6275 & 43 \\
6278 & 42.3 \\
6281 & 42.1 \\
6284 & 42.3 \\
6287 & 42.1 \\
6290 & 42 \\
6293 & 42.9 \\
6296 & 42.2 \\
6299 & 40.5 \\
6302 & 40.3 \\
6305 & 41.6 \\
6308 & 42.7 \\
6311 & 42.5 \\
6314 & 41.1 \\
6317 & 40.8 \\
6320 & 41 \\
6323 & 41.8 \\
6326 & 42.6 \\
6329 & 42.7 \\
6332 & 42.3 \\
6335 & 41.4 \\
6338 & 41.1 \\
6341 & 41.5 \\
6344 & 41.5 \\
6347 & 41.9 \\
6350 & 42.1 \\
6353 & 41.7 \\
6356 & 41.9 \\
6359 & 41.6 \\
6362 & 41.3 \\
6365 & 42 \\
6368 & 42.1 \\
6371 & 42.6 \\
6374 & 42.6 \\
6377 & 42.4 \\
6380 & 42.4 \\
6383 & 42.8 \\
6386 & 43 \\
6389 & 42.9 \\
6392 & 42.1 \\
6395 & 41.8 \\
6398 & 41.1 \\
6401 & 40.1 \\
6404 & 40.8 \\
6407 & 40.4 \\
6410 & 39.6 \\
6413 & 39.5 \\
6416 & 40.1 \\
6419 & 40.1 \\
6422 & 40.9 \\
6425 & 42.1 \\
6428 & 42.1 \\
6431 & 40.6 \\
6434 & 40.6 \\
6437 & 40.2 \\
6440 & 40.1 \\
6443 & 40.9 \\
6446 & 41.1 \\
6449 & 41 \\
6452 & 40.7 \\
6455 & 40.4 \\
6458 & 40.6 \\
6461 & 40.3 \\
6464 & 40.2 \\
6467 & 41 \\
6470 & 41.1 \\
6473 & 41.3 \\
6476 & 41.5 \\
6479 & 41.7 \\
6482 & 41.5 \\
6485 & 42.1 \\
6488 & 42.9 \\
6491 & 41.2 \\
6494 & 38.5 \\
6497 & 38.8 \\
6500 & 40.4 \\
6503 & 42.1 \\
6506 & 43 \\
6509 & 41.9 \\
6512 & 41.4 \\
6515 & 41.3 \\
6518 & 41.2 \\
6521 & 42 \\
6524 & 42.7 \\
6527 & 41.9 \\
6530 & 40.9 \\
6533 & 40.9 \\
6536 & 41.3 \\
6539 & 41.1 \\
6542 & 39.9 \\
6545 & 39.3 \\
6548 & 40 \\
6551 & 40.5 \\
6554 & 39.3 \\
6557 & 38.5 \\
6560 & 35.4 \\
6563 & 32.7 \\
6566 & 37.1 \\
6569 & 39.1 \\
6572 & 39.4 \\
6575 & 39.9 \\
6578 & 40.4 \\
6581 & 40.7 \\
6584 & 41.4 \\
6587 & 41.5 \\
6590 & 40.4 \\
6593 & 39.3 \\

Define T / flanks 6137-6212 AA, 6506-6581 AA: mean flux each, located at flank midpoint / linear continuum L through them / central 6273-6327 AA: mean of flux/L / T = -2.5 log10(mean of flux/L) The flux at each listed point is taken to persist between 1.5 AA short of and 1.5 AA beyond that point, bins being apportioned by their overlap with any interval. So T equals -0.02 mag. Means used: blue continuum 41.6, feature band 41.9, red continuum 40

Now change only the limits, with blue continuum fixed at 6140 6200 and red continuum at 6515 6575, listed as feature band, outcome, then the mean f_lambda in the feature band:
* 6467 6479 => -0.03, 41.3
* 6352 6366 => -0.03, 41.7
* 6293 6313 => -0.02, 41.7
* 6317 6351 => -0.03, 41.8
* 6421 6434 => -0.03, 41.4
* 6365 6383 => -0.05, 42.4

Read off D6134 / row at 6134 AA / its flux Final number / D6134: 42.3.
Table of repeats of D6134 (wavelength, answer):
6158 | 41.7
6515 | 41.3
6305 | 41.6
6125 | 41.7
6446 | 41.1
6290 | 42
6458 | 40.6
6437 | 40.2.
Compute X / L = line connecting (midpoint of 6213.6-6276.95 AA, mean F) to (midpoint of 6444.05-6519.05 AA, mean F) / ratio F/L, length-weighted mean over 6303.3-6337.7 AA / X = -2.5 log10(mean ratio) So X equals -0.01 mag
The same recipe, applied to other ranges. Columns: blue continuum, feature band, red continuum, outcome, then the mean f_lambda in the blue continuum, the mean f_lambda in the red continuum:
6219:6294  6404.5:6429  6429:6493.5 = 0.015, 41.7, 41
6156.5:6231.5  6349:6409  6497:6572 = -0.028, 41.6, 40.1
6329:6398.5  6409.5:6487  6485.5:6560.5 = 0.013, 42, 40.7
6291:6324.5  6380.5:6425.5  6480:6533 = 0.009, 41.6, 41.4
